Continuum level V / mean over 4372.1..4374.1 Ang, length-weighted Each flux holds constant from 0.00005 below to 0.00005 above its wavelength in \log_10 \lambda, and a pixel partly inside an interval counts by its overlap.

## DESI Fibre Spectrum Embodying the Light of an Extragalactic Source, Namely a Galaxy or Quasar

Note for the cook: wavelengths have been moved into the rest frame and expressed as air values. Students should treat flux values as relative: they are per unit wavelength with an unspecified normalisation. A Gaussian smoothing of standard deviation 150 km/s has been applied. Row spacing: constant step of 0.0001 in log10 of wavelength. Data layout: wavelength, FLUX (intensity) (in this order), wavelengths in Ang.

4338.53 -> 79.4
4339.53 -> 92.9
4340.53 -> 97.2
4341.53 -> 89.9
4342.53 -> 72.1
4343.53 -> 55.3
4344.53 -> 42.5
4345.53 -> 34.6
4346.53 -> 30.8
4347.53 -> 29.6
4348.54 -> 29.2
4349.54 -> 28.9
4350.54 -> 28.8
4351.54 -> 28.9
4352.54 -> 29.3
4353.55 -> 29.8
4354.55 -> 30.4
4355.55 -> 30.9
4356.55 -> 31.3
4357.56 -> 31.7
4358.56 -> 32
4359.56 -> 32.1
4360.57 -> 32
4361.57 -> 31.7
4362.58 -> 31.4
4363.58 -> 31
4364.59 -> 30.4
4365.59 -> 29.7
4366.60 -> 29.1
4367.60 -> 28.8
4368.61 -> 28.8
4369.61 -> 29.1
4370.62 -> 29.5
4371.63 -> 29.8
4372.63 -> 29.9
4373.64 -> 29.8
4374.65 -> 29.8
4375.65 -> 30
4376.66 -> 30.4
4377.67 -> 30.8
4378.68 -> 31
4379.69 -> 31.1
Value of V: 29.9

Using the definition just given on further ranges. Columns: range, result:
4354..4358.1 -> 31.1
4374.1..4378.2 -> 30.2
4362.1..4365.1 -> 31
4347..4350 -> 29.2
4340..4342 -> 93.5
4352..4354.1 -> 29.5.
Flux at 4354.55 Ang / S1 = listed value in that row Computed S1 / 30.4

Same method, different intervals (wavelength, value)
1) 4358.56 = 32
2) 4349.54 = 28.9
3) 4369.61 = 29.1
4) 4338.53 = 79.4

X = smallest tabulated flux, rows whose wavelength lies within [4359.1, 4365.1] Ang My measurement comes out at 30.4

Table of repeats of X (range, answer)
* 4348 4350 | 28.9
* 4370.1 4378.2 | 29.5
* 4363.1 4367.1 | 29.1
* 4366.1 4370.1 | 28.8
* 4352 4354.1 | 29.3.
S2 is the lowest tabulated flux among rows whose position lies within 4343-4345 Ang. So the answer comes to 42.5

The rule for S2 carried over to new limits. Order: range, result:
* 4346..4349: 29.2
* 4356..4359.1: 31.3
